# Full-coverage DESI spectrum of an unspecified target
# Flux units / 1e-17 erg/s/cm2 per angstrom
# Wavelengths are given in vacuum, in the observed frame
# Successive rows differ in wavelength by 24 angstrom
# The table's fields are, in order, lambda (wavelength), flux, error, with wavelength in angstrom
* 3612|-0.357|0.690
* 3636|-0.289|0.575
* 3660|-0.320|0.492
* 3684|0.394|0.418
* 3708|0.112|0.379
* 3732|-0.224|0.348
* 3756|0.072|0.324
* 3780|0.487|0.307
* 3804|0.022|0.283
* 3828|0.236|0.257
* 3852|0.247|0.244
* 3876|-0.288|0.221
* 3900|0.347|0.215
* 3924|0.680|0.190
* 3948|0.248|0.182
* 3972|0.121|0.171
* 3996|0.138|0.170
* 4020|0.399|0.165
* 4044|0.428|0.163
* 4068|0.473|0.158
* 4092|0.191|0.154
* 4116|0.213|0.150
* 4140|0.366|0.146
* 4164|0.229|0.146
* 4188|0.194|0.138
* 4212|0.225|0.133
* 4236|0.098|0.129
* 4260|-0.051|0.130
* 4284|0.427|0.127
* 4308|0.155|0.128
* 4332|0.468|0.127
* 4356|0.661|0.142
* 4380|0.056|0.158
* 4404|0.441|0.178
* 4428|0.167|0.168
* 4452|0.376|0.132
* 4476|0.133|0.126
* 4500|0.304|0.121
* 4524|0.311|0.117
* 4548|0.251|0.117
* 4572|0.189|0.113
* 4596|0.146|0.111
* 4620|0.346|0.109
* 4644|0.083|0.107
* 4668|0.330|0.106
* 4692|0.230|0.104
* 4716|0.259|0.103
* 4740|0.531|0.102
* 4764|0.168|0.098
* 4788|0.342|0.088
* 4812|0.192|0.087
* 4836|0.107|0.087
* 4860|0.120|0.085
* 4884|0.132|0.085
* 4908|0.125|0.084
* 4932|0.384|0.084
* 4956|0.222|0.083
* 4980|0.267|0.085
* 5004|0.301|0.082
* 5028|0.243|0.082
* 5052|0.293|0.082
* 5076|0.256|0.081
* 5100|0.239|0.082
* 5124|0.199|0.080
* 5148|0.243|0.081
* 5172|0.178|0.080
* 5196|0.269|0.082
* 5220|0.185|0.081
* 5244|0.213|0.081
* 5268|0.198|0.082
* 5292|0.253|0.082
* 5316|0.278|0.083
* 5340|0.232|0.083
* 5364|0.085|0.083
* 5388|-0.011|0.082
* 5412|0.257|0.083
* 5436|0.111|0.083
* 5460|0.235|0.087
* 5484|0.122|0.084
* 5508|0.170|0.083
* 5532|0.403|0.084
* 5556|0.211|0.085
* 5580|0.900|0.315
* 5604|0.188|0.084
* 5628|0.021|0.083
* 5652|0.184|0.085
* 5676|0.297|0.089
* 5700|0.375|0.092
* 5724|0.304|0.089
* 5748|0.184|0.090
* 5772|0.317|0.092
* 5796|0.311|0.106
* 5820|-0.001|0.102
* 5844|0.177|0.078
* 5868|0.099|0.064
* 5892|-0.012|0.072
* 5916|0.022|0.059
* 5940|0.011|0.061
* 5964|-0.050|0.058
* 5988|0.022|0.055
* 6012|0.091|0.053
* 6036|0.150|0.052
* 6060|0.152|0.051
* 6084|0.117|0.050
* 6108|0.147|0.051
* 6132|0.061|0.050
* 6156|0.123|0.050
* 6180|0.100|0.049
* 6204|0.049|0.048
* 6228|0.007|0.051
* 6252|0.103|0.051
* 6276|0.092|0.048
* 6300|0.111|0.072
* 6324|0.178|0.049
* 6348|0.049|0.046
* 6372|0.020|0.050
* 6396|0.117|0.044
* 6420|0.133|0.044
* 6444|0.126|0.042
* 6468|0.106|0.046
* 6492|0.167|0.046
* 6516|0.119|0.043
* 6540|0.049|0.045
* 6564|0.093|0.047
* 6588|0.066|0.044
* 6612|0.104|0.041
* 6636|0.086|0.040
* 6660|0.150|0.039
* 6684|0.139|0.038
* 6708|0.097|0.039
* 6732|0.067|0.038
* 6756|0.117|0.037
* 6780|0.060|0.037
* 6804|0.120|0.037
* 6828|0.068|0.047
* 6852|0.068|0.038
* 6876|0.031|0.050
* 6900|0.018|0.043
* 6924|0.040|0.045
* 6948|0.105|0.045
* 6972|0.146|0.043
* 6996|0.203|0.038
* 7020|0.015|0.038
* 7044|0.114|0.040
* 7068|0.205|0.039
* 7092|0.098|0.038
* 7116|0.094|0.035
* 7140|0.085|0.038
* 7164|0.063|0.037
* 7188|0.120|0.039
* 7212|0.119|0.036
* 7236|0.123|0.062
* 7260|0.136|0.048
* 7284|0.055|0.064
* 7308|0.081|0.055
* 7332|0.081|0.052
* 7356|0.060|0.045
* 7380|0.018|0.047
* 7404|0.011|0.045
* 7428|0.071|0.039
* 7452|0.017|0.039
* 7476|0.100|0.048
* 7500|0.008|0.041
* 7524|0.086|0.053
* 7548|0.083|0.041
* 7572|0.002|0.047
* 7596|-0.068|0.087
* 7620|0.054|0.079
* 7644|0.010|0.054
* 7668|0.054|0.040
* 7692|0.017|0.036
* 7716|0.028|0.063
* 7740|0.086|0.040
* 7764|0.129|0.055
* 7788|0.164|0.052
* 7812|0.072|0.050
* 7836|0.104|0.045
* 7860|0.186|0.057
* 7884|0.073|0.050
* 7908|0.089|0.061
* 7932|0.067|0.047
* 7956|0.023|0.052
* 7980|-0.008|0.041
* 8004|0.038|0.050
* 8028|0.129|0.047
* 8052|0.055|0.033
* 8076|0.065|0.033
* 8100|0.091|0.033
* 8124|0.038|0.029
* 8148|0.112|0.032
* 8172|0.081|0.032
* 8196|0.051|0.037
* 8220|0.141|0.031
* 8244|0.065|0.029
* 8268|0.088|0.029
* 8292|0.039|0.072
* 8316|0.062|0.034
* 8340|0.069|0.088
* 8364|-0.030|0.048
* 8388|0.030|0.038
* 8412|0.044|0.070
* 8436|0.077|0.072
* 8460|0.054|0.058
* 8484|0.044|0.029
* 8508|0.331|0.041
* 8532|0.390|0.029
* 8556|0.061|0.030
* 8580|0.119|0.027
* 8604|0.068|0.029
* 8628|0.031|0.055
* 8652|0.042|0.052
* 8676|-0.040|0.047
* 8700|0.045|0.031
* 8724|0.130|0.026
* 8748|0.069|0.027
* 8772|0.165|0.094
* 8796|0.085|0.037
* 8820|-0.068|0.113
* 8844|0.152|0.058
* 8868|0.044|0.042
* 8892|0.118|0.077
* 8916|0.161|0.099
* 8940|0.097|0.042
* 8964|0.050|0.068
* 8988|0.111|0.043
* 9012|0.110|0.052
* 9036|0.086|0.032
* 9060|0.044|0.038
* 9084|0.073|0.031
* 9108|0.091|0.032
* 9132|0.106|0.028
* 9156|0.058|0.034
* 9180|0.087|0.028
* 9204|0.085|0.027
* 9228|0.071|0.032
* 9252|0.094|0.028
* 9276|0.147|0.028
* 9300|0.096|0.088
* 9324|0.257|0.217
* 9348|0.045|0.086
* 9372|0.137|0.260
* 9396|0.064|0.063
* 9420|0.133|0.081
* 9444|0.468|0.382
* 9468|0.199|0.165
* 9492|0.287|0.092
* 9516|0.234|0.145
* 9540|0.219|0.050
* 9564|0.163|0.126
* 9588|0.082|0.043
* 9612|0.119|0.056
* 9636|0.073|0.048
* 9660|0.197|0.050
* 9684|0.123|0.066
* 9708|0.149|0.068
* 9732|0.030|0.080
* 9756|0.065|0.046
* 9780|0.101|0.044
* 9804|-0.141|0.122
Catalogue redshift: 1.29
